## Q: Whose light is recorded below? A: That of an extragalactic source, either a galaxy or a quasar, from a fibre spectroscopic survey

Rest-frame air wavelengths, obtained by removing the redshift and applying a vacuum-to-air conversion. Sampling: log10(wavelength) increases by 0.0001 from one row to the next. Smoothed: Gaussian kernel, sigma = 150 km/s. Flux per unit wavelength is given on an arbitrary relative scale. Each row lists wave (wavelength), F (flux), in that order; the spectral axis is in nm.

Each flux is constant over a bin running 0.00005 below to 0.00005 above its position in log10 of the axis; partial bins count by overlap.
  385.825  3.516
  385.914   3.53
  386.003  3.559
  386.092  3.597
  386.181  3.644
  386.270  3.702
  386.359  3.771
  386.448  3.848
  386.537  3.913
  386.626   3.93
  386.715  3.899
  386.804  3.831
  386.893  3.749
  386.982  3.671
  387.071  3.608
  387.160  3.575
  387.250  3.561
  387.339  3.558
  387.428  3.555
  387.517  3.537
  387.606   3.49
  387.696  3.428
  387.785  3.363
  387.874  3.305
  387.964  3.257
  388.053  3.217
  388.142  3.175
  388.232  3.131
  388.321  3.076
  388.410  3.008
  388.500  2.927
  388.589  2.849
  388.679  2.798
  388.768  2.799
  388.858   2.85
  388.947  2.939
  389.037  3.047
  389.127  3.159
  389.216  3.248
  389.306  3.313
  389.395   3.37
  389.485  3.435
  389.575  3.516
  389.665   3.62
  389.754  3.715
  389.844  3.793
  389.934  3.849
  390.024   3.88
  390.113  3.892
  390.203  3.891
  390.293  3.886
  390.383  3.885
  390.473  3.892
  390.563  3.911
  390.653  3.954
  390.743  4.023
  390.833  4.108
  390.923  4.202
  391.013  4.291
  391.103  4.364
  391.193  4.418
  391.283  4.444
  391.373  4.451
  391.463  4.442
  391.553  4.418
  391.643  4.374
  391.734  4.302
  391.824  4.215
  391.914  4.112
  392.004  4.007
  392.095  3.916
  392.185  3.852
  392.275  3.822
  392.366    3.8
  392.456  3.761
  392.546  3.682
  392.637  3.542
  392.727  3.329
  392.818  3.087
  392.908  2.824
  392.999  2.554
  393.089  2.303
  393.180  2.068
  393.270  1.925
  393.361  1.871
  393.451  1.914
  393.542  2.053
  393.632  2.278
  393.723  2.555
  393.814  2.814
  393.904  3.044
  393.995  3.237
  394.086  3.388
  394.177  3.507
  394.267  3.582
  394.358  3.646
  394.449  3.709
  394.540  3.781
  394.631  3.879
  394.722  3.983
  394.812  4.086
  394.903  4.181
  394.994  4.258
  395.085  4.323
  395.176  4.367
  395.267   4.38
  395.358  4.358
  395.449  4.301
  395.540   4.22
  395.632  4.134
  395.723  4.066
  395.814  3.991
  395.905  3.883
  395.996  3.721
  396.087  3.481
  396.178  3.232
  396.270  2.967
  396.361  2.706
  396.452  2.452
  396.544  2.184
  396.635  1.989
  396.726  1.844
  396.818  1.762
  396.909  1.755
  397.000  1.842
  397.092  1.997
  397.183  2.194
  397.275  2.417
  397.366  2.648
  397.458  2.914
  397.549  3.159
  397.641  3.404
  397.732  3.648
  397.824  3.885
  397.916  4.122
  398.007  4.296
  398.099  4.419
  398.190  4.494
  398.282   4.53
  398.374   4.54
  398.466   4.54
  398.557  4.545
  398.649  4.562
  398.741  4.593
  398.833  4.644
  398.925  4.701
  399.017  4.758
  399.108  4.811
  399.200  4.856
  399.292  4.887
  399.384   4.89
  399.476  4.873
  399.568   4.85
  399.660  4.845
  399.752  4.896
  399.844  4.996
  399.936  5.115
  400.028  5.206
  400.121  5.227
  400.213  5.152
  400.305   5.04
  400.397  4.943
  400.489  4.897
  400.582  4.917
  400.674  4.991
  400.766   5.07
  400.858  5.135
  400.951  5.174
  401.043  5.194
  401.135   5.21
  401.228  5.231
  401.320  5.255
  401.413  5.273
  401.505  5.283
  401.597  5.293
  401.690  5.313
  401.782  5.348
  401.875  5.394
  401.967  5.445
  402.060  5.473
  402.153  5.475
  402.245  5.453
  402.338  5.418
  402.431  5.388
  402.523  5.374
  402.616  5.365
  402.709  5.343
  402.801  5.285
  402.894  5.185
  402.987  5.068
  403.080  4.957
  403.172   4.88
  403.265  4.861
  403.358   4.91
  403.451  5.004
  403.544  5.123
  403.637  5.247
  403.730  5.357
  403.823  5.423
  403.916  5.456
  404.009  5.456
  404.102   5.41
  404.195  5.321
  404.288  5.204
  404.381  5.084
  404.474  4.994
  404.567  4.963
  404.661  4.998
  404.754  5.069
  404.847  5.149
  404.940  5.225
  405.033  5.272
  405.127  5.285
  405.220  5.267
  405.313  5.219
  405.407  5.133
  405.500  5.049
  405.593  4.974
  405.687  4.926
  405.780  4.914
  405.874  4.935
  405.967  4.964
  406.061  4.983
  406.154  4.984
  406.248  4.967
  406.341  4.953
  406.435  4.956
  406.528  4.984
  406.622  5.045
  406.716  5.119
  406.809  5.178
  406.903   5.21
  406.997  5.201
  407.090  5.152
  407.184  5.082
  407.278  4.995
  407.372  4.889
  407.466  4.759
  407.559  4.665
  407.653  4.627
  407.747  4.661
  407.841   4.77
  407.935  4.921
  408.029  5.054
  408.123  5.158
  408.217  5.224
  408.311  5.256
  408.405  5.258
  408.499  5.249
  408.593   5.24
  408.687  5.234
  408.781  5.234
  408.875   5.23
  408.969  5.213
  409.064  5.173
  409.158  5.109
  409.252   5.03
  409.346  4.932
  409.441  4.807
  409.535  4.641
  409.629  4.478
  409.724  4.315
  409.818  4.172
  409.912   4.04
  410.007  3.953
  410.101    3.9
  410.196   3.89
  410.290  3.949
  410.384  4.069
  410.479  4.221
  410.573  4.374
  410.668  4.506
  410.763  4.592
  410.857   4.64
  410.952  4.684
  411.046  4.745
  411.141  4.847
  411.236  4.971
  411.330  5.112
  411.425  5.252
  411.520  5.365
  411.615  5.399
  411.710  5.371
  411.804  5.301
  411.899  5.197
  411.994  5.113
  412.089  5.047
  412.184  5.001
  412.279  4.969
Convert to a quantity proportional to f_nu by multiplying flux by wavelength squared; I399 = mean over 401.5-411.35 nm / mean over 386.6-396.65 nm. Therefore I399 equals 1.52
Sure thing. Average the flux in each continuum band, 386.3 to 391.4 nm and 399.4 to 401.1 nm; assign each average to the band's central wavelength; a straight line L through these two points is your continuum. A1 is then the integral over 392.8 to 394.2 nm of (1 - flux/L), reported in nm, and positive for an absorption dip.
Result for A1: 0.54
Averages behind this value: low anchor 3.6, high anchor 5.03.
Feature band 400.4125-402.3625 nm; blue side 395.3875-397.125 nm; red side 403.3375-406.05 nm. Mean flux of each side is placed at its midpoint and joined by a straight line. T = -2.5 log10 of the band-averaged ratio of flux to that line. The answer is -0.21 mag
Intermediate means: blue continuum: 2.99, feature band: 5.24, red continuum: 5.15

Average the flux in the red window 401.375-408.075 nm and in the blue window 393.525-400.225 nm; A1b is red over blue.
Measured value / 1.36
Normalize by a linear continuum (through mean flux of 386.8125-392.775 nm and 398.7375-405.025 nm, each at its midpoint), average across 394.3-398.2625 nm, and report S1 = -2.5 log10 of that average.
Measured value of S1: 0.28 mag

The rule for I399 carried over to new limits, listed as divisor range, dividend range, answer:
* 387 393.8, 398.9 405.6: 1.58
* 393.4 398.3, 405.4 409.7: 1.60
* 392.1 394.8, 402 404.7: 1.76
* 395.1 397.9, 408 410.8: 1.59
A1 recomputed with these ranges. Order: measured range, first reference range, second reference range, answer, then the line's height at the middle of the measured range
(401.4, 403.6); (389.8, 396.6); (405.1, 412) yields -0.429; 4.39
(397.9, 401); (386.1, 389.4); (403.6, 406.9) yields -0.180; 4.55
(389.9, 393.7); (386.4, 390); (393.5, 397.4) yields -0.322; 3.32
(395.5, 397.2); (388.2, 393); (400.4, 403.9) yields 0.597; 4.44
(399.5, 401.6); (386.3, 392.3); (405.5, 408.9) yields -0.261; 4.53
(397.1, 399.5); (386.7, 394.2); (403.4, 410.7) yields 0.047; 4.16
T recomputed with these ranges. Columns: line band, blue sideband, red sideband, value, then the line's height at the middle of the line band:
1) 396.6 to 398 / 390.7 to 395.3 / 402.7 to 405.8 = 0.485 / 4.19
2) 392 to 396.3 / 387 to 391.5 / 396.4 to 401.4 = 0.129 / 3.88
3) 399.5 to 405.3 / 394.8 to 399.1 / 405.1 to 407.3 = -0.165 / 4.47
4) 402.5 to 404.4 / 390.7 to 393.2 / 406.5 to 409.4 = -0.108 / 4.71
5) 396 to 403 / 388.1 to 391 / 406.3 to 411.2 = -0.048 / 4.16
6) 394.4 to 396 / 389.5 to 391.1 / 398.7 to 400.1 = 0.083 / 4.42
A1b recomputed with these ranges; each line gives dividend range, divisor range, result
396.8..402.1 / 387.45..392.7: 1.22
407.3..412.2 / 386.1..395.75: 1.35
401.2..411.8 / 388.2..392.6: 1.34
